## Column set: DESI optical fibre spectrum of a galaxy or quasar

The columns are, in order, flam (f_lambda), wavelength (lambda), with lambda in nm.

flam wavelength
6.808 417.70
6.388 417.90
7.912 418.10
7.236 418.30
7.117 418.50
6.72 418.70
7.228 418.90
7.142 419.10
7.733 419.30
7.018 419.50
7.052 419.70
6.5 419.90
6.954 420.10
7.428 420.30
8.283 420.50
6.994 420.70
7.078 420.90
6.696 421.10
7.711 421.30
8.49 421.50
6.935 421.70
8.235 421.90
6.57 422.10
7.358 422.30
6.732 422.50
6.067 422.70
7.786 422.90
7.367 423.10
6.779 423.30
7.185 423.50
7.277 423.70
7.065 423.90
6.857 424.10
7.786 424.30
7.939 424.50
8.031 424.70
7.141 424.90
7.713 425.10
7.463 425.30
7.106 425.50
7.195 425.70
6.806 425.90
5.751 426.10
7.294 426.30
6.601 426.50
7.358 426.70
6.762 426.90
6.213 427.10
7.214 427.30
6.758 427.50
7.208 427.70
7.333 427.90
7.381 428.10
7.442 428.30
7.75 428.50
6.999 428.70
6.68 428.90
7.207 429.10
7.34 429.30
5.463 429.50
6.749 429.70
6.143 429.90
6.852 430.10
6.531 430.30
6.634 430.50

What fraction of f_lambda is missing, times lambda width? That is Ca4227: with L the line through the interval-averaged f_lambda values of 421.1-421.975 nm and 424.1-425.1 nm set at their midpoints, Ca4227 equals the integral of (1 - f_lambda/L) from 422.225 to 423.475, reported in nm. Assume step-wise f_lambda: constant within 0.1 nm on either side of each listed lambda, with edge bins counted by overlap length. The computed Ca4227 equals 0.11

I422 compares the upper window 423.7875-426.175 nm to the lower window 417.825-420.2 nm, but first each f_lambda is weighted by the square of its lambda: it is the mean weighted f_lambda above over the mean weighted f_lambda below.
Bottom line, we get 1.05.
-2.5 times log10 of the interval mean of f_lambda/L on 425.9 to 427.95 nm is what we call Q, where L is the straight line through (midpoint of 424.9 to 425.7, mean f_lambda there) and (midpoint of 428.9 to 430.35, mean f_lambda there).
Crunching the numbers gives 0.04 mag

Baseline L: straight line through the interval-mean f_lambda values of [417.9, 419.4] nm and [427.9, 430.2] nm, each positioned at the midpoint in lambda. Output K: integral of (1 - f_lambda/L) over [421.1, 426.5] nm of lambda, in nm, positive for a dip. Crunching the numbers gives -0.11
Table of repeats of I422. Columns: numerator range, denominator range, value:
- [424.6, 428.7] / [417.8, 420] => 1.04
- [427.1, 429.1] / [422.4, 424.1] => 1.04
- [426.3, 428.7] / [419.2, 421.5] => 1.01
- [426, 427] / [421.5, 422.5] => 0.94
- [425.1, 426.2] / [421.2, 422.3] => 0.93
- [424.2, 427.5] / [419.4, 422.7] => 1.01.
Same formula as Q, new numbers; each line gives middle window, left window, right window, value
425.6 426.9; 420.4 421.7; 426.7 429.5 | 0.05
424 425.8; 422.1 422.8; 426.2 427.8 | -0.10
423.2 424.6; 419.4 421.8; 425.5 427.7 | -0.04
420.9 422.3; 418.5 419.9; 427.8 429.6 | -0.05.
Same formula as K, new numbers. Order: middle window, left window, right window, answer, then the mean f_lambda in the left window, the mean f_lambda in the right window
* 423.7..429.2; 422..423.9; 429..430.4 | -0.28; 7.02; 6.61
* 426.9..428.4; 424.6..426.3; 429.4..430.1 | -0.09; 7.16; 6.22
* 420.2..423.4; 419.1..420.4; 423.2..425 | -0.03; 7.12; 7.34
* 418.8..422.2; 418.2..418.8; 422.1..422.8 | -0.22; 7.02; 6.7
